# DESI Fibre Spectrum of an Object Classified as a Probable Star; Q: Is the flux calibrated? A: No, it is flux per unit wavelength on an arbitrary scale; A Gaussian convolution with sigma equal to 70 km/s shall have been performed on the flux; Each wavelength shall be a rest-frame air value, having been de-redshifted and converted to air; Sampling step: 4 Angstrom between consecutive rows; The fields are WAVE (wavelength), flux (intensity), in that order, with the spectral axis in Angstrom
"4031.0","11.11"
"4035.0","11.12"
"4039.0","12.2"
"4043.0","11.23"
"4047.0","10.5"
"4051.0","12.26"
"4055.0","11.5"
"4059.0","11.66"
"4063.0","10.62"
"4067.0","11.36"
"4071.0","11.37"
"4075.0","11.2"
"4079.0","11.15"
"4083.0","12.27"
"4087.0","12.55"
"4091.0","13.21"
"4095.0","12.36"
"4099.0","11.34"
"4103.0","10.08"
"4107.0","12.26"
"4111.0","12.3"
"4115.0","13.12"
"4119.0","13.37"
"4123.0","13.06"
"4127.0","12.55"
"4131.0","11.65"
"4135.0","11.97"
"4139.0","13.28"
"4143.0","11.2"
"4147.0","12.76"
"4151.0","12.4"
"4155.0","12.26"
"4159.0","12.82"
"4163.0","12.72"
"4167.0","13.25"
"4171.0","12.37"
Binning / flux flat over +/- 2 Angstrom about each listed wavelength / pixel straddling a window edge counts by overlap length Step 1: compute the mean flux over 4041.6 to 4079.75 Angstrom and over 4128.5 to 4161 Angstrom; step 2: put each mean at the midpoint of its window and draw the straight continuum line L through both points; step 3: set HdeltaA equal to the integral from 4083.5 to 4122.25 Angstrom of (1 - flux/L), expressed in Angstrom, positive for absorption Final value -1.70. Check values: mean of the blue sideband 11.3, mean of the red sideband 12.3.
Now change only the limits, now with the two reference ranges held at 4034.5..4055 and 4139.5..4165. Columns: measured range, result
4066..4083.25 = 0.52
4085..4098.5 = -0.75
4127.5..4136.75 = 0.24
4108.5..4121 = -0.84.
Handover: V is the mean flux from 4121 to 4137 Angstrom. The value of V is 12.3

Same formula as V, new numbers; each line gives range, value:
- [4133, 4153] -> 12.3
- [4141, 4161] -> 12.3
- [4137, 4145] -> 12.2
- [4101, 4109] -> 11.2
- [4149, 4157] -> 12.3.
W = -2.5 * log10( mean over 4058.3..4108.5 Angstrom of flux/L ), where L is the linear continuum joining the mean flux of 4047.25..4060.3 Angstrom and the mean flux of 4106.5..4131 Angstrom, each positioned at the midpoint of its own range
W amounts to 0.04 mag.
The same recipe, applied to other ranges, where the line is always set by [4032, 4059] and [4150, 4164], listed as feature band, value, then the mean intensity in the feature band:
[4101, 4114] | 0.04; 11.7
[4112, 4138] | -0.03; 12.6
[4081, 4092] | -0.07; 12.6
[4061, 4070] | 0.06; 11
